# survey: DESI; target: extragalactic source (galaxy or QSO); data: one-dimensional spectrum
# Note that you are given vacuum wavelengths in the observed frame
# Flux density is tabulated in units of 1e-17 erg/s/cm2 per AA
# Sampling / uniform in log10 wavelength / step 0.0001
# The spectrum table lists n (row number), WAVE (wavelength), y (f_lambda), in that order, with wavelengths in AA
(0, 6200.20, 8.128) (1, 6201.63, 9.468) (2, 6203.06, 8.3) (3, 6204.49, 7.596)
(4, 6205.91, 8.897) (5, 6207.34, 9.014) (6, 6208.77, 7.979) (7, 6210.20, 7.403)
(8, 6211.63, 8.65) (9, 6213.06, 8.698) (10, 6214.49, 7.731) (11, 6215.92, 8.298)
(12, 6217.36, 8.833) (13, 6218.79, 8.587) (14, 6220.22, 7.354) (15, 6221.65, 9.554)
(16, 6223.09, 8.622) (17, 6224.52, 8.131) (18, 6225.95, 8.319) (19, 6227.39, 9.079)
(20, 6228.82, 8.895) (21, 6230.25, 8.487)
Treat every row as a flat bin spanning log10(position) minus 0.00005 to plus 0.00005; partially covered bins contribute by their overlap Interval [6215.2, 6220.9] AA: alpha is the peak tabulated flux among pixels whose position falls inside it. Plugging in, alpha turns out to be 8.833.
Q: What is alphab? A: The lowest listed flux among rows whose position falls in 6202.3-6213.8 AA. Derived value 7.403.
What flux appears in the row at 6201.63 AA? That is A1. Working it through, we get 9.468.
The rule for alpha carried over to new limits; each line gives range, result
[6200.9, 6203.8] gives 9.468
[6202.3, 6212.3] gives 9.014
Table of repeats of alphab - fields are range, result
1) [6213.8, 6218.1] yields 7.731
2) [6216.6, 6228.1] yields 7.354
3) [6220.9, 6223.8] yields 8.622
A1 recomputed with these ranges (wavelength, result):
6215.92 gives 8.298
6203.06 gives 8.3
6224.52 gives 8.131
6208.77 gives 7.979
